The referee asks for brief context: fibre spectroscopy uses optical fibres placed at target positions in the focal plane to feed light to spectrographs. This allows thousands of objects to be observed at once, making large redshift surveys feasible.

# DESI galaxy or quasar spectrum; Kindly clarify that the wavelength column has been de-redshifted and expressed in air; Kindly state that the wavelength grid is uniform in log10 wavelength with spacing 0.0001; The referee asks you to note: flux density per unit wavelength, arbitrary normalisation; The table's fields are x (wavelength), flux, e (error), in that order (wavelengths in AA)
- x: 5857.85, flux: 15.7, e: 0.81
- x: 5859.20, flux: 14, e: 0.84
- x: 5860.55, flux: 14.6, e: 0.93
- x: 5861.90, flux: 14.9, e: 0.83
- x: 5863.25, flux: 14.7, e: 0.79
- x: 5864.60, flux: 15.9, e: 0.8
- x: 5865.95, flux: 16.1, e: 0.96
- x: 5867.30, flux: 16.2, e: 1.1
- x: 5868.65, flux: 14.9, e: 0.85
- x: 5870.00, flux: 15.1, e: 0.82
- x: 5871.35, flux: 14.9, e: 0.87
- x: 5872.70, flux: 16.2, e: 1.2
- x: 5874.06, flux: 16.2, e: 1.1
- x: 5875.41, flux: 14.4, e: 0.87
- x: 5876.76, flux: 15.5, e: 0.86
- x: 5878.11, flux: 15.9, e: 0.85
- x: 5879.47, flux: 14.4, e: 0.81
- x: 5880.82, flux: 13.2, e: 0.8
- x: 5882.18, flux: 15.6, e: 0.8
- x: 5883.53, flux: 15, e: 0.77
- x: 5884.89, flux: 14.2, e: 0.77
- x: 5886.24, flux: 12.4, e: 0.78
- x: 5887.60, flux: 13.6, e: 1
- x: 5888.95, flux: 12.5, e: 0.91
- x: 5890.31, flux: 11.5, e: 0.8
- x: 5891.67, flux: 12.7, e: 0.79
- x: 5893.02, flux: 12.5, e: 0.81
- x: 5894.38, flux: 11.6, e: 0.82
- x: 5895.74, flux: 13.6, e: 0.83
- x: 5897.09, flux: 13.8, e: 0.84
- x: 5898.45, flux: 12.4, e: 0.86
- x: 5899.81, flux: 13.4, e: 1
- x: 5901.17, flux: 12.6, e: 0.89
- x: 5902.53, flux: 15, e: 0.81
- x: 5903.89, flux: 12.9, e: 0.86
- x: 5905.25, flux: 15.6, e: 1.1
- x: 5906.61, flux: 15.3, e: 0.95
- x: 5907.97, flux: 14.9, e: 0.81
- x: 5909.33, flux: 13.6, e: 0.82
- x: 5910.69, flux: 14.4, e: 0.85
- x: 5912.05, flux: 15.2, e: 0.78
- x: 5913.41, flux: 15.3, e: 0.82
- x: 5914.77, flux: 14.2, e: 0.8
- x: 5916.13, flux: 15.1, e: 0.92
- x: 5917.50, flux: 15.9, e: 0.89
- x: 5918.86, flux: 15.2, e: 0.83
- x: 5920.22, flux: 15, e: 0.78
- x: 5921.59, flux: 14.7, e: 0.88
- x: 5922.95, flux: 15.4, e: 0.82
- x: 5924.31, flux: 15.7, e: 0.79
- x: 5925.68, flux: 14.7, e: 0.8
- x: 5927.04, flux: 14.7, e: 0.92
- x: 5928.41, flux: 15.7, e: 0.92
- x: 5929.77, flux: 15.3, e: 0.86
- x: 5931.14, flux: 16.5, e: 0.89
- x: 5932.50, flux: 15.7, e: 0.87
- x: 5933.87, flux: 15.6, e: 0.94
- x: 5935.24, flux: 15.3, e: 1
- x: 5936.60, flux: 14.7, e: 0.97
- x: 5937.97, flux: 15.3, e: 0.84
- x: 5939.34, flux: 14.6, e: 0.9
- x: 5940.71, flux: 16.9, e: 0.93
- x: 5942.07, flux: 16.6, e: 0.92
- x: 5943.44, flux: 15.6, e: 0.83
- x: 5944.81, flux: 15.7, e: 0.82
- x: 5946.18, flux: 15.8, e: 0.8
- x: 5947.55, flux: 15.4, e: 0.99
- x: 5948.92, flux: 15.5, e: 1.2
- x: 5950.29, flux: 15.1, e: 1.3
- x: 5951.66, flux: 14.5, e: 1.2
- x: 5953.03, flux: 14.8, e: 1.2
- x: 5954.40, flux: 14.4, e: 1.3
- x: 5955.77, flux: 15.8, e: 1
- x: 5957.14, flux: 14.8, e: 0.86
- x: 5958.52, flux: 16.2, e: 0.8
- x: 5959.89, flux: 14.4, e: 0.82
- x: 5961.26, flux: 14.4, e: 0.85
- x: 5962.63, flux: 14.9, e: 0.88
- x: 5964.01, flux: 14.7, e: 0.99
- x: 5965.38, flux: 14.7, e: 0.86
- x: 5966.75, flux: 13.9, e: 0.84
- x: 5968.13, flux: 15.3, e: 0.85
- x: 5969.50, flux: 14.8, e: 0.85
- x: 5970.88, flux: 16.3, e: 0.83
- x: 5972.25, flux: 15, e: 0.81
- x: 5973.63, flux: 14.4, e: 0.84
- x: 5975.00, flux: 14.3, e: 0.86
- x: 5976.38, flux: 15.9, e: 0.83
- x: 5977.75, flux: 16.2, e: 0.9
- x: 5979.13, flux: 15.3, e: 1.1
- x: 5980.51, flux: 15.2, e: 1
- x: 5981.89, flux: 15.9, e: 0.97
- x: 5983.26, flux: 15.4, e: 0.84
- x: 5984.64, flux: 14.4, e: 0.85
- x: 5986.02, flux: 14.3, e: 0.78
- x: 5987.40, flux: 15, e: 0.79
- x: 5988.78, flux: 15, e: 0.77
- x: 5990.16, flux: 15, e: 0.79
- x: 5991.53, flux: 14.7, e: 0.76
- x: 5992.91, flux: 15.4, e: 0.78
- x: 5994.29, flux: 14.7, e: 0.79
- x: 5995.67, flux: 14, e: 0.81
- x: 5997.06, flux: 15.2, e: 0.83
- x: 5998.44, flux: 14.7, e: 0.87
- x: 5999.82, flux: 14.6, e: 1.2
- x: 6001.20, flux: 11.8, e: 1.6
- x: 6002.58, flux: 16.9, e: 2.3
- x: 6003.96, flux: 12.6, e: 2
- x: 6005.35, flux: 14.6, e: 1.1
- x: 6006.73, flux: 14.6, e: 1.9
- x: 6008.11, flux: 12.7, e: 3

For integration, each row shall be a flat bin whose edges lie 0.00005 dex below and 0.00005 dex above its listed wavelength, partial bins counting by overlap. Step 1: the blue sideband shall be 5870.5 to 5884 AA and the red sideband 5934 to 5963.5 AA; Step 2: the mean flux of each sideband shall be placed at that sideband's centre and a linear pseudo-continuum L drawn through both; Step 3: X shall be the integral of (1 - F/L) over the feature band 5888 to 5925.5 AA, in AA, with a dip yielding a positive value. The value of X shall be 2.74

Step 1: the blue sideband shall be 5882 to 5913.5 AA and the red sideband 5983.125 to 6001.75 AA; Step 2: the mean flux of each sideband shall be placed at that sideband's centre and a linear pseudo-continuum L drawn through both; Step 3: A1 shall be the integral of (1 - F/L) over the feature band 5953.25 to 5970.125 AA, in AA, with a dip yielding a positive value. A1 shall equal -0.67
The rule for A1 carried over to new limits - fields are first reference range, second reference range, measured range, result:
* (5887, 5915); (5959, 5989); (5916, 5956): -3.0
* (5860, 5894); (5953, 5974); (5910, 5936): -0.9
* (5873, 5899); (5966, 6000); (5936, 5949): -1.0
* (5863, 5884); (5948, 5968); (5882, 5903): 2.7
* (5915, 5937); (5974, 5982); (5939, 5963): 0.1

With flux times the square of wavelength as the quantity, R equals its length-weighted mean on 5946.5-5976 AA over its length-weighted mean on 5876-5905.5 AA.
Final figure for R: 1.1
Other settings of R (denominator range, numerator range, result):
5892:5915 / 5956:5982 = 1.11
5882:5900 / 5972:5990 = 1.19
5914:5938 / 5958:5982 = 1.00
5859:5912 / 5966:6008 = 1.07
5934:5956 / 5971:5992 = 0.99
